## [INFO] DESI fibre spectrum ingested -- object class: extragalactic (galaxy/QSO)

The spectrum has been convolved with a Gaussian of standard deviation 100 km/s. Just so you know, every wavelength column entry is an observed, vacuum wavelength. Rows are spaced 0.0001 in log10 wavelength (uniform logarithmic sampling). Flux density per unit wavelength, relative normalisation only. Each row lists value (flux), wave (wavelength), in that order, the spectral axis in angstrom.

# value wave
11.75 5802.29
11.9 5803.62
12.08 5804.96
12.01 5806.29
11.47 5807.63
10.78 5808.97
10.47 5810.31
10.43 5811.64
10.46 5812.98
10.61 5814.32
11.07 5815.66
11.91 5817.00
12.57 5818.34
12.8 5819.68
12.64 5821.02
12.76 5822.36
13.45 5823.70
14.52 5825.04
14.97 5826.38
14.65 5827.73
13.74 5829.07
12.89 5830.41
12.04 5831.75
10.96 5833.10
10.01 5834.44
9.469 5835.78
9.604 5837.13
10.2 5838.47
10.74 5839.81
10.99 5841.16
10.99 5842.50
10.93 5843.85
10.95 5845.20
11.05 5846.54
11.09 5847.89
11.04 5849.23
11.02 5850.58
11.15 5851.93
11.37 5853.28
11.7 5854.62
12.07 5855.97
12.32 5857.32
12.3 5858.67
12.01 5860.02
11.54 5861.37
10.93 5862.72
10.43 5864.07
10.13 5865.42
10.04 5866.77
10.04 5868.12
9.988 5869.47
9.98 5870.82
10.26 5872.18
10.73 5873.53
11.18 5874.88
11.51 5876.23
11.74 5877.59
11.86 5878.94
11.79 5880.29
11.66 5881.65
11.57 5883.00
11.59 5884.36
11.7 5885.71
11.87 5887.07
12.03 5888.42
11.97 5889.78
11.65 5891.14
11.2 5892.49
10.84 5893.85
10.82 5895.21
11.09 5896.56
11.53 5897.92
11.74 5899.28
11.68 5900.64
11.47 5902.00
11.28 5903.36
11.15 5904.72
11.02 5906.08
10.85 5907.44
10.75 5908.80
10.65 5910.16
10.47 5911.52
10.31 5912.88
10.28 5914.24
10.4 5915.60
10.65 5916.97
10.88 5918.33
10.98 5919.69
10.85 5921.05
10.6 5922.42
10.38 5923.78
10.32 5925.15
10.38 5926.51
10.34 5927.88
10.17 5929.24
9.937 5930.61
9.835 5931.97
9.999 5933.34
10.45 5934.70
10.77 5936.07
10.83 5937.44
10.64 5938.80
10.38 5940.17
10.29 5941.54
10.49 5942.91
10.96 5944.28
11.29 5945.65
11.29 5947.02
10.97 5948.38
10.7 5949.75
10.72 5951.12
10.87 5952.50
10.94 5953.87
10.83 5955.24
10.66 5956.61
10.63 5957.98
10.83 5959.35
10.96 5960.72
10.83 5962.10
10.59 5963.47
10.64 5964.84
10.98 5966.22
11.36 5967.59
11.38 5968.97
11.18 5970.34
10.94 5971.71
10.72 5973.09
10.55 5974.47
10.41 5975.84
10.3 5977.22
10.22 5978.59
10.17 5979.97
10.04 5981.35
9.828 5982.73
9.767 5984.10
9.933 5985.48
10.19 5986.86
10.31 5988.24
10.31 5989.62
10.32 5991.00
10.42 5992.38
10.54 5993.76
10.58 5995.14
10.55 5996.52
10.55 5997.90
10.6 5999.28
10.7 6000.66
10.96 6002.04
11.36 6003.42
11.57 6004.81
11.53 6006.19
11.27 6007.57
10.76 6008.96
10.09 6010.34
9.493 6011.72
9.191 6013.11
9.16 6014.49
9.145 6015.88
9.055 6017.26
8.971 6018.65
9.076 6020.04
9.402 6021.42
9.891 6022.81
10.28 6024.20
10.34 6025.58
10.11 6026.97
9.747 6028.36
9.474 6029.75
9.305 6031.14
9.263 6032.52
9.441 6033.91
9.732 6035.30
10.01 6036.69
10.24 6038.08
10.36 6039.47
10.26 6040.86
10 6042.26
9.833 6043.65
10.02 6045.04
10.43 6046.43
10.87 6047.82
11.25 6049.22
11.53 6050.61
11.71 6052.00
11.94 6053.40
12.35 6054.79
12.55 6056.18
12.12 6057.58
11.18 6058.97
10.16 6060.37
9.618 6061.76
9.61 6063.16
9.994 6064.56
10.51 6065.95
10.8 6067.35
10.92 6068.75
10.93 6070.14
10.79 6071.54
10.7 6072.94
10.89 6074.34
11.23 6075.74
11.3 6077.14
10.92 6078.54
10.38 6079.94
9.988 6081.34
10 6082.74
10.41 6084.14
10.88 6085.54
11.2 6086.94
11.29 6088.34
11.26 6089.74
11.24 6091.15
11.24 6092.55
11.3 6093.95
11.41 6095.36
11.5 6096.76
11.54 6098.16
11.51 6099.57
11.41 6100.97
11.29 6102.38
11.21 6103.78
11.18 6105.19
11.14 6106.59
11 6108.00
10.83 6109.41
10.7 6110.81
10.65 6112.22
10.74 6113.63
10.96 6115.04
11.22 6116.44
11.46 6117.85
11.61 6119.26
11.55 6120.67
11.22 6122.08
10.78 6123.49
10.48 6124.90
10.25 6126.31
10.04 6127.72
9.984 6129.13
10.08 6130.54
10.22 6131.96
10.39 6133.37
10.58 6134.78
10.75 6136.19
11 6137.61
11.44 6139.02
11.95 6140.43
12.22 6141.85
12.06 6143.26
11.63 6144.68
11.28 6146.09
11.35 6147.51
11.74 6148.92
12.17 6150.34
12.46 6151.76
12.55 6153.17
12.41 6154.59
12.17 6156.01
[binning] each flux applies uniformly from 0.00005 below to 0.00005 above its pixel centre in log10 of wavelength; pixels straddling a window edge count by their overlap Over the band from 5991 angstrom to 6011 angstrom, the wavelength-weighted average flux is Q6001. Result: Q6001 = 10.8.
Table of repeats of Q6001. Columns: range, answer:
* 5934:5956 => 10.8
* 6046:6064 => 11.2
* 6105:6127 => 11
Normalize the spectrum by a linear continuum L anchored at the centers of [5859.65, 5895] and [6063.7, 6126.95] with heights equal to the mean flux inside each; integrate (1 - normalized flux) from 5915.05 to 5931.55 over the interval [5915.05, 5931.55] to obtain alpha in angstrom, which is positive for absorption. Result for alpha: 0.9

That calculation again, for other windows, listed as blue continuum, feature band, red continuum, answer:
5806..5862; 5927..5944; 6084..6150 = 1.63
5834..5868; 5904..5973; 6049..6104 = 1.88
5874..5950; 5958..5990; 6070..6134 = 1.19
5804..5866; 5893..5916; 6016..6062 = 0.39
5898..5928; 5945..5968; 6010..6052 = -0.89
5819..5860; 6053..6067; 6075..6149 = 0.26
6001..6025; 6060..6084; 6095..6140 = 0.12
